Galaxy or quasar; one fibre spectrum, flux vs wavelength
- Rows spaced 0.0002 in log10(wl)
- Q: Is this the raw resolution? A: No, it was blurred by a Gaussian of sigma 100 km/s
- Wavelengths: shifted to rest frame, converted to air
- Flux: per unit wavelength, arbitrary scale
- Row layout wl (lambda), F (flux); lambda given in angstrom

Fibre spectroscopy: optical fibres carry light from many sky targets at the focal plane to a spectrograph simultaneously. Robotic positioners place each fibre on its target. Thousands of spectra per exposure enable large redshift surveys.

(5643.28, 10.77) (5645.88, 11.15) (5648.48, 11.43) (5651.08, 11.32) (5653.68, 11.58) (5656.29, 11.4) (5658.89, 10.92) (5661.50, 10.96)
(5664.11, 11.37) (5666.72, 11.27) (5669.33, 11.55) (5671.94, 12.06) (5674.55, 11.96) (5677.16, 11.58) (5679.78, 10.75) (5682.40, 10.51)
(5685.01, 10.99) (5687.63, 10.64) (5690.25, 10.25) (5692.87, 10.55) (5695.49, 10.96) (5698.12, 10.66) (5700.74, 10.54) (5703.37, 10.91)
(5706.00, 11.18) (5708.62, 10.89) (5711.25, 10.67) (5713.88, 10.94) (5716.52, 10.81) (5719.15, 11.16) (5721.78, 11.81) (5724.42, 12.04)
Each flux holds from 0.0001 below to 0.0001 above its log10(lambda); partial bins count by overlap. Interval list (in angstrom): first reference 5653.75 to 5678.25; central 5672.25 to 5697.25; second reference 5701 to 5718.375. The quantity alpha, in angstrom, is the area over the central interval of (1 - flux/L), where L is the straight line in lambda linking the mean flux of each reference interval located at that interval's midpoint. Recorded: 0.59 angstrom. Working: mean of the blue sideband 11.5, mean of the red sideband 10.9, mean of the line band 11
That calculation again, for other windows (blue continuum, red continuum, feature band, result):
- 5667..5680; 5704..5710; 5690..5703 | 0.7 angstrom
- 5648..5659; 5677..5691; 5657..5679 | -0.7 angstrom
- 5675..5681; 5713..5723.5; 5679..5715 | 1.6 angstrom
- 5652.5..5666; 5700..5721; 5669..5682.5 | -0.4 angstrom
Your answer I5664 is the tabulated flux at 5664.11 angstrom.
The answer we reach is 11.37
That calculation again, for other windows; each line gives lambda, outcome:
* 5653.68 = 11.58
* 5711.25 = 10.67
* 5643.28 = 10.77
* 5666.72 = 11.27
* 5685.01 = 10.99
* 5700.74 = 10.54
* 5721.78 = 11.81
